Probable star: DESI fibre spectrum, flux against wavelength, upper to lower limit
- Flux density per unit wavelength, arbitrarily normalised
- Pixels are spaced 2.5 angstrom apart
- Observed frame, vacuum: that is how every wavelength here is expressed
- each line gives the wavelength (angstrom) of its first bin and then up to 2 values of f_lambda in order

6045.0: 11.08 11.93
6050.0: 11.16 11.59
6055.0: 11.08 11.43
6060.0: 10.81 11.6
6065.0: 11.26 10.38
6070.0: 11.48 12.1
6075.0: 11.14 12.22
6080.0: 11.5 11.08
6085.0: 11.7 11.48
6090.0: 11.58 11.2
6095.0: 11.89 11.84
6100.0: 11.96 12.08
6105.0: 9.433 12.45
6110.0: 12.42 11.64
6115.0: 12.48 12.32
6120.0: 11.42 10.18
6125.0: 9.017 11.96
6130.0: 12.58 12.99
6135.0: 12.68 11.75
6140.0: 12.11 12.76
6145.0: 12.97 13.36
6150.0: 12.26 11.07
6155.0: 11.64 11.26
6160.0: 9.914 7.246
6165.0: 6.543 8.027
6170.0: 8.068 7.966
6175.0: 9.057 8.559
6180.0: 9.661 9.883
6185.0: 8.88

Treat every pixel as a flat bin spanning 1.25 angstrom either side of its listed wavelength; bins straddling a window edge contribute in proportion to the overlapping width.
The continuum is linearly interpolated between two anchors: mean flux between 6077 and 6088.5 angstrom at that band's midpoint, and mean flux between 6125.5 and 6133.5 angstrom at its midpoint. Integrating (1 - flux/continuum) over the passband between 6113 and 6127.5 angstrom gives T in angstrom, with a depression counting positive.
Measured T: 1.0 angstrom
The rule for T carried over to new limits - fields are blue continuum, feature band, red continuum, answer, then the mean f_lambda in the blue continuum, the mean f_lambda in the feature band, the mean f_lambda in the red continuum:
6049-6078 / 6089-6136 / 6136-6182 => -4.0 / 11.3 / 11.7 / 10.2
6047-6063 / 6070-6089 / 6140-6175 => -0.9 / 11.3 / 11.6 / 10.3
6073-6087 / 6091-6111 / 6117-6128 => -0.8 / 11.6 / 11.6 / 10.8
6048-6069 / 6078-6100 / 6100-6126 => -0.5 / 11.2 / 11.6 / 11.4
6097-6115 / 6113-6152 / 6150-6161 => -2.1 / 11.7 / 12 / 11.1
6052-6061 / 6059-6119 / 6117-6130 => -2.4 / 11.2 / 11.6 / 11.1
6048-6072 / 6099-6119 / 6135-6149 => 0.4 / 11.2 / 11.8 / 12.6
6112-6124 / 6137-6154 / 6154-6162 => -2.3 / 11.6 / 12.3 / 10.6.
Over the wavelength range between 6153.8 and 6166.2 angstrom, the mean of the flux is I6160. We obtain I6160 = 9.32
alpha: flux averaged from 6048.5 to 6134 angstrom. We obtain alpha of 11.5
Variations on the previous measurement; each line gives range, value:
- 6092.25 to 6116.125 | 11.8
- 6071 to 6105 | 11.6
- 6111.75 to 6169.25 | 11.2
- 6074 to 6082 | 11.6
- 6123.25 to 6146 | 12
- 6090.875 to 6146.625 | 11.8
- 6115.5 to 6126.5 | 10.9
